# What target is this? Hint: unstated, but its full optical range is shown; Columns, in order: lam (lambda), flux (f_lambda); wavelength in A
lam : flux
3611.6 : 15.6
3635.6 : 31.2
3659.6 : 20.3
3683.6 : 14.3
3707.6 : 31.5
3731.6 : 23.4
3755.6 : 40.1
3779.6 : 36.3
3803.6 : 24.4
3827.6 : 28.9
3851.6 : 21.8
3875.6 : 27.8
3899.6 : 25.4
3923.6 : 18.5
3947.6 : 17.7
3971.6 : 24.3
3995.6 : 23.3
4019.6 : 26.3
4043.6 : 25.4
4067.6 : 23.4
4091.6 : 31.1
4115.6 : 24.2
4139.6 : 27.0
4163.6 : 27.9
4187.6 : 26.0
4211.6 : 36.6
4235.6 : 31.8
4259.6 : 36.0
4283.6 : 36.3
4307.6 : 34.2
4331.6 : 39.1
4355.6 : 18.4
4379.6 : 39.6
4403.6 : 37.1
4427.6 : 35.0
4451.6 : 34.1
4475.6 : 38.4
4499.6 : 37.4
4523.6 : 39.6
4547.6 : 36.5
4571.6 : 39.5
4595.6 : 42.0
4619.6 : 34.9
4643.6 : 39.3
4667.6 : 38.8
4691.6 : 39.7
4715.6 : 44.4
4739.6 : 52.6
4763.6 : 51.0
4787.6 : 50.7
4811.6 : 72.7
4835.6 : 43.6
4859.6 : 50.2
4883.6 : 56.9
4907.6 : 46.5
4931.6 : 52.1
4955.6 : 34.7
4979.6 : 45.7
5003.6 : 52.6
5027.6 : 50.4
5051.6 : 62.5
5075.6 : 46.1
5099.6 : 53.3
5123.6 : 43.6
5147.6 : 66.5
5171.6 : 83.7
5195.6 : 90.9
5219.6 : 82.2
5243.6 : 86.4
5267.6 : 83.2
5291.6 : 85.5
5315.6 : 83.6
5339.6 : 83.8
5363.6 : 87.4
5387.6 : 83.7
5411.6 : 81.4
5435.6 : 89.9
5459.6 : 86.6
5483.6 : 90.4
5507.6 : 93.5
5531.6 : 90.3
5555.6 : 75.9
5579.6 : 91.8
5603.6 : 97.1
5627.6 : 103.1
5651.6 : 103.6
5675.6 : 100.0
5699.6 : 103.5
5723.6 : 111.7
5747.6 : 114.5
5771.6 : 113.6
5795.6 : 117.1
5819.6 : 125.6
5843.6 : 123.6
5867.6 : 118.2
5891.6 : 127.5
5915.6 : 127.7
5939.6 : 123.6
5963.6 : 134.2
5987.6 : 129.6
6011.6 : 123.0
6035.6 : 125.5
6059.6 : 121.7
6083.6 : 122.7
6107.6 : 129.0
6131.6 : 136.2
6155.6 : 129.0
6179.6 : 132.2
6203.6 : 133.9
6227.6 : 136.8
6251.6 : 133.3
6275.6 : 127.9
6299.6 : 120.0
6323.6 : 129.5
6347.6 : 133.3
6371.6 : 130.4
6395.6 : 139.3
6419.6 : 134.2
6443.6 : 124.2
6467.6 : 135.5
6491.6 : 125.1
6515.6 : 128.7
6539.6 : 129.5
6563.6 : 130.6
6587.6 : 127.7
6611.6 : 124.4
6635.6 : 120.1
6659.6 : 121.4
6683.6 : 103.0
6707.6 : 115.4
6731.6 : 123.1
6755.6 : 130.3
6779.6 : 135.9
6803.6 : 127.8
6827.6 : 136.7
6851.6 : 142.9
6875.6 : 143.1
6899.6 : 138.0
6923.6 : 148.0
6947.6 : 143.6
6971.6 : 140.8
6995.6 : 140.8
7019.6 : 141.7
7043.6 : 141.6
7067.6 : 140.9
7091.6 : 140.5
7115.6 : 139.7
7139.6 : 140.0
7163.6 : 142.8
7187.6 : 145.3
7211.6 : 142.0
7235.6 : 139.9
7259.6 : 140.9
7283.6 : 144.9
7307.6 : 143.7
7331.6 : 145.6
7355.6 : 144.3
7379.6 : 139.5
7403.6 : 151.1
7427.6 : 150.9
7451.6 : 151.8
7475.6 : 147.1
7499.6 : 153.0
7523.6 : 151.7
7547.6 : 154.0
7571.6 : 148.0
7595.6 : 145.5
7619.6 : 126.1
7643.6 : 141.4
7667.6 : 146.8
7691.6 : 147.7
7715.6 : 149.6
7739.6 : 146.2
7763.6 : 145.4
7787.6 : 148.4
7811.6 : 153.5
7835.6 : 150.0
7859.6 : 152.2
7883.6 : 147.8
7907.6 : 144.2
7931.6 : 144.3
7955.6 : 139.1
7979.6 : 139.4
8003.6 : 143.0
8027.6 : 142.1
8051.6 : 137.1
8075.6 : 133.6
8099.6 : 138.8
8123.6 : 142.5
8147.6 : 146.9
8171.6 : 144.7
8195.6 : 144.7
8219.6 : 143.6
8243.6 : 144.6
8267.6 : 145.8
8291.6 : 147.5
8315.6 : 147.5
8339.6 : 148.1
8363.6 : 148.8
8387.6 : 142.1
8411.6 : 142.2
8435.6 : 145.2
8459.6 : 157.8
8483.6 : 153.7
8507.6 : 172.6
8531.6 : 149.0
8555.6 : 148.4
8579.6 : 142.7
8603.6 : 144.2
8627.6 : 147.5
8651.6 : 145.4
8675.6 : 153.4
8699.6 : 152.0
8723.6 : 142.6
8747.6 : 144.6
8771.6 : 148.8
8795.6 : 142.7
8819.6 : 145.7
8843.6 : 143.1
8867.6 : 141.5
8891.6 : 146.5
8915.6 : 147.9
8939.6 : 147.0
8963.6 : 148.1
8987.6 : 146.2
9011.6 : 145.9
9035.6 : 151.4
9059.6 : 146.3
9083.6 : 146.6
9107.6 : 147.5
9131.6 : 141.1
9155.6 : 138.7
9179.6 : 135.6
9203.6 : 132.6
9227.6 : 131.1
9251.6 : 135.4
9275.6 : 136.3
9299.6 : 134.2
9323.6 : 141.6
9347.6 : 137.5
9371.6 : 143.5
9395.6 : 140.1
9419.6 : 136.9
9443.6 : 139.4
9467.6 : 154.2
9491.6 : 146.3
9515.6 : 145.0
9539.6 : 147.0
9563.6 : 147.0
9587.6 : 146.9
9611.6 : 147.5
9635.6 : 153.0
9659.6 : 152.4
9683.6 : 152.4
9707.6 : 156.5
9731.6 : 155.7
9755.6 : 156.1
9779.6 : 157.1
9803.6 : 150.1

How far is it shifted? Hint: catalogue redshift 0.292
